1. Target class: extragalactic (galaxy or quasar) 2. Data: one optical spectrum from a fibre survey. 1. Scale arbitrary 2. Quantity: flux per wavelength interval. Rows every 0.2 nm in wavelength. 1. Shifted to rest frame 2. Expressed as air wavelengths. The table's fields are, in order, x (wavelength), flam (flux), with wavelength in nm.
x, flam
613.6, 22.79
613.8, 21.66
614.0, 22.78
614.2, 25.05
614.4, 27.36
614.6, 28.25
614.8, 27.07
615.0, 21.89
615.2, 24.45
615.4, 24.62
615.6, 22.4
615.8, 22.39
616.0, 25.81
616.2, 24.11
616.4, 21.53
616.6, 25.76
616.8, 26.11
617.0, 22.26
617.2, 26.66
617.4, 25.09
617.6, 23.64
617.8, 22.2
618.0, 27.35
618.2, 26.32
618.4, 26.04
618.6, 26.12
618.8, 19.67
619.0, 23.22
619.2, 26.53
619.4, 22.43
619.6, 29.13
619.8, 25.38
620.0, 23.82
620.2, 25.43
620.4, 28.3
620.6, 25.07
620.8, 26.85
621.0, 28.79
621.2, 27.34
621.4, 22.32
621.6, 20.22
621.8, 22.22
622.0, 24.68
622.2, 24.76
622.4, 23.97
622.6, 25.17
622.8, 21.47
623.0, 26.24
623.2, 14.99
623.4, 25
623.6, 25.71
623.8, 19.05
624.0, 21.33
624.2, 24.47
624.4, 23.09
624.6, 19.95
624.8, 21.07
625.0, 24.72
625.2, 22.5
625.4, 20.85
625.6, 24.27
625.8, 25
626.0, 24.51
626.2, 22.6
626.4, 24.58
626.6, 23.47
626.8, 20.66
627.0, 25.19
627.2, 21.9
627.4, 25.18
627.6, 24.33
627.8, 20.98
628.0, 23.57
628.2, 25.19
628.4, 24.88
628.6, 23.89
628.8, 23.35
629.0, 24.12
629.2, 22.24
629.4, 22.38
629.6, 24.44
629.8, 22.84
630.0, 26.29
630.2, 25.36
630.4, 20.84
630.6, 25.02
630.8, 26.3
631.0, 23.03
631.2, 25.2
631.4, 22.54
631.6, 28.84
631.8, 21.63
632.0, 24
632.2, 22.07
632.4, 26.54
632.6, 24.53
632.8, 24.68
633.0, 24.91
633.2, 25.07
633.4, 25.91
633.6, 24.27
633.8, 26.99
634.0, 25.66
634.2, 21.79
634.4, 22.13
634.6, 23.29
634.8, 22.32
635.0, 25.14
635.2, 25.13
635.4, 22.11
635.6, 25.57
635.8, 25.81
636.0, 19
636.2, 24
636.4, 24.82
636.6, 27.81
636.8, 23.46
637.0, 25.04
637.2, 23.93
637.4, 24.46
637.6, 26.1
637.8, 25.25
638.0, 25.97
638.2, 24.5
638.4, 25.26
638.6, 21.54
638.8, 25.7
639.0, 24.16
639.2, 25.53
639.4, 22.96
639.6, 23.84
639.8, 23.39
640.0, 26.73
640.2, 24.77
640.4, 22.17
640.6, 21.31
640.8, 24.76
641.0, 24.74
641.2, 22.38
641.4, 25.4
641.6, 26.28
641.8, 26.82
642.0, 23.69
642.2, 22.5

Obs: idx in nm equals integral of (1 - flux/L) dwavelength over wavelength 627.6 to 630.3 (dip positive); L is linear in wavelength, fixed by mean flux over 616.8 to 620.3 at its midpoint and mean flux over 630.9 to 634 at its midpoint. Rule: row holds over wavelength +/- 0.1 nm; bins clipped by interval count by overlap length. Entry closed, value 0.099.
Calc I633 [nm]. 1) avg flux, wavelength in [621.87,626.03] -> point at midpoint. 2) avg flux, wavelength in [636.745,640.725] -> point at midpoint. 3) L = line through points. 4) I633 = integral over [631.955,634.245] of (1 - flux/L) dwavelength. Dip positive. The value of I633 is -0.10 nm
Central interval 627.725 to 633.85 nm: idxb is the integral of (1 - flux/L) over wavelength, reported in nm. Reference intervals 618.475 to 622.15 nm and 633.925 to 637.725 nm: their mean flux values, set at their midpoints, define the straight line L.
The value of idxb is 0.02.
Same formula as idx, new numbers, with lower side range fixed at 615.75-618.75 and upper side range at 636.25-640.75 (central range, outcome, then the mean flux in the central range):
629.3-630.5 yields 0.04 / 23.7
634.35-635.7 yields 0.04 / 23.7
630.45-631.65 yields -0.01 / 24.8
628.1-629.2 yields 0.02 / 24.1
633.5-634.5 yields 0.01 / 24.2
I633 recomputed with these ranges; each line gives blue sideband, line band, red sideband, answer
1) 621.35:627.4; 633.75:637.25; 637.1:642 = 0.00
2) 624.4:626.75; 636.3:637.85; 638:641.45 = -0.08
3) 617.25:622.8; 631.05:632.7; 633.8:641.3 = 0.00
